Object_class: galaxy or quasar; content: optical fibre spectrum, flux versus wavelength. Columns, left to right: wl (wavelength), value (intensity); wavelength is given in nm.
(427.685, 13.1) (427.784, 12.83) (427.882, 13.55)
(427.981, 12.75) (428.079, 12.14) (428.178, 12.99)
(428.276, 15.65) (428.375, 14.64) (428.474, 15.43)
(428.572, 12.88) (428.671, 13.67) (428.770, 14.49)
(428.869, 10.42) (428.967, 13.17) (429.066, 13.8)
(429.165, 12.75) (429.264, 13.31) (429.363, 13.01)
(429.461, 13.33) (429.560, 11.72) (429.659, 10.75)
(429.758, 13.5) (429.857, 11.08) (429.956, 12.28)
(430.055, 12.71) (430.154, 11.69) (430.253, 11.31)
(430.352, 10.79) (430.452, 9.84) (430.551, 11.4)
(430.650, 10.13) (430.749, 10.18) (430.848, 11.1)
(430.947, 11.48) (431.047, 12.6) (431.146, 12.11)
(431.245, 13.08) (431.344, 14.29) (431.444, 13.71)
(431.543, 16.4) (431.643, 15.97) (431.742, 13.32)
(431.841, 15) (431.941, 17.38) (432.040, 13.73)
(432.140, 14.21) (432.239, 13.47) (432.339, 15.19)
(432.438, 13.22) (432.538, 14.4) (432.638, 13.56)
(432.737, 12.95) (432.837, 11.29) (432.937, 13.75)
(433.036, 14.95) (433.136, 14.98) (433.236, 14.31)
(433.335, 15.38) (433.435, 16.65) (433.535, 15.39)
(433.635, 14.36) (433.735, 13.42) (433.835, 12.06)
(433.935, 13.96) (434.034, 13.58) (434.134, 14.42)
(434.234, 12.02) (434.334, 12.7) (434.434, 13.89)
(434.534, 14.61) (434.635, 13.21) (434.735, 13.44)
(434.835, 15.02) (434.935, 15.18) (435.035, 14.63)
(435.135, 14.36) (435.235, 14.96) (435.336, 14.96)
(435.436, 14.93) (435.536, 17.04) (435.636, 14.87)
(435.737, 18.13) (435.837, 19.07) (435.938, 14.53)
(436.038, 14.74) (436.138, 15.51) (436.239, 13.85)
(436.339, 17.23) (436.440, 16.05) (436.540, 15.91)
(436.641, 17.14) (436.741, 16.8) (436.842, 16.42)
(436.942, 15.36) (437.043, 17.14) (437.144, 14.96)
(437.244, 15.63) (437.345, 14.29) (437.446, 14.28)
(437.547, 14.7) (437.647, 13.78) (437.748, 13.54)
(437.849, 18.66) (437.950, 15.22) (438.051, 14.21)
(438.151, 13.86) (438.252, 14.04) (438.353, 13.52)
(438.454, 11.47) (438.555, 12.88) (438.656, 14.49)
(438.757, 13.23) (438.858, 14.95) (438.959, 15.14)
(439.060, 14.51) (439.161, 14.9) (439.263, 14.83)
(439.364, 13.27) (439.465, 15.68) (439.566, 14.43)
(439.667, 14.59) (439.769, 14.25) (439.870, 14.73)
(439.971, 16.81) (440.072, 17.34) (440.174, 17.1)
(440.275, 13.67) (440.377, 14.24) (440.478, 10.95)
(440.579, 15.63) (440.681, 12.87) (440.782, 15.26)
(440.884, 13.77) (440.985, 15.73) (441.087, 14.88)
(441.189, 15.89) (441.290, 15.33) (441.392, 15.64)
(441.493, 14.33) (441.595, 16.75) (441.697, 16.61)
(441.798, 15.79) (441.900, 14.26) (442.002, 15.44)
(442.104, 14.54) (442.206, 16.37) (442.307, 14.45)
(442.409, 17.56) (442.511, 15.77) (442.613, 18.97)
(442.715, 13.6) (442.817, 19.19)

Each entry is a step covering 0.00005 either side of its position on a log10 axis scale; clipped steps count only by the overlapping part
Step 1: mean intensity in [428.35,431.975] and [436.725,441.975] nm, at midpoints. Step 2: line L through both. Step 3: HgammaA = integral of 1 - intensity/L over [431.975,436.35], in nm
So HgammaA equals -0.254 nm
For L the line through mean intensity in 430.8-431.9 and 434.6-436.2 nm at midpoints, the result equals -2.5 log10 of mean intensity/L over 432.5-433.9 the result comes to 0.02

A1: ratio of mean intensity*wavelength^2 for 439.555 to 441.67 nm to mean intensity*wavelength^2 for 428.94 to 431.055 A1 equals 1.33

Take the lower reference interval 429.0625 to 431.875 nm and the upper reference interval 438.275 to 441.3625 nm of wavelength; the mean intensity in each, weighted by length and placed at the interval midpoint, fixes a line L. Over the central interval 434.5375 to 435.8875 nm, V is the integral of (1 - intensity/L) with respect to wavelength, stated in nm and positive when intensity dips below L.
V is -0.18 nm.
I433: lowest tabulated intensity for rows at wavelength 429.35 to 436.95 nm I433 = 9.84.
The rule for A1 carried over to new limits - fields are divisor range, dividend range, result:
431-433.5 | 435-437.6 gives 1.12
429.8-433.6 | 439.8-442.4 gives 1.19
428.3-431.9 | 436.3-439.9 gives 1.21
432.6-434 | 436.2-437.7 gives 1.13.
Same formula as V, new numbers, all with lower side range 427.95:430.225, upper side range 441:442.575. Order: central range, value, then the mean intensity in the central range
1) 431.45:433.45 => -0.12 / 14.5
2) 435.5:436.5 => -0.12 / 16.1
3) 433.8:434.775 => 0.04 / 13.4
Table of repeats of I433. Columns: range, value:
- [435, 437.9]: 13.54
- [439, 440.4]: 13.27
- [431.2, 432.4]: 13.08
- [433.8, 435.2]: 12.02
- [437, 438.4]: 13.52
